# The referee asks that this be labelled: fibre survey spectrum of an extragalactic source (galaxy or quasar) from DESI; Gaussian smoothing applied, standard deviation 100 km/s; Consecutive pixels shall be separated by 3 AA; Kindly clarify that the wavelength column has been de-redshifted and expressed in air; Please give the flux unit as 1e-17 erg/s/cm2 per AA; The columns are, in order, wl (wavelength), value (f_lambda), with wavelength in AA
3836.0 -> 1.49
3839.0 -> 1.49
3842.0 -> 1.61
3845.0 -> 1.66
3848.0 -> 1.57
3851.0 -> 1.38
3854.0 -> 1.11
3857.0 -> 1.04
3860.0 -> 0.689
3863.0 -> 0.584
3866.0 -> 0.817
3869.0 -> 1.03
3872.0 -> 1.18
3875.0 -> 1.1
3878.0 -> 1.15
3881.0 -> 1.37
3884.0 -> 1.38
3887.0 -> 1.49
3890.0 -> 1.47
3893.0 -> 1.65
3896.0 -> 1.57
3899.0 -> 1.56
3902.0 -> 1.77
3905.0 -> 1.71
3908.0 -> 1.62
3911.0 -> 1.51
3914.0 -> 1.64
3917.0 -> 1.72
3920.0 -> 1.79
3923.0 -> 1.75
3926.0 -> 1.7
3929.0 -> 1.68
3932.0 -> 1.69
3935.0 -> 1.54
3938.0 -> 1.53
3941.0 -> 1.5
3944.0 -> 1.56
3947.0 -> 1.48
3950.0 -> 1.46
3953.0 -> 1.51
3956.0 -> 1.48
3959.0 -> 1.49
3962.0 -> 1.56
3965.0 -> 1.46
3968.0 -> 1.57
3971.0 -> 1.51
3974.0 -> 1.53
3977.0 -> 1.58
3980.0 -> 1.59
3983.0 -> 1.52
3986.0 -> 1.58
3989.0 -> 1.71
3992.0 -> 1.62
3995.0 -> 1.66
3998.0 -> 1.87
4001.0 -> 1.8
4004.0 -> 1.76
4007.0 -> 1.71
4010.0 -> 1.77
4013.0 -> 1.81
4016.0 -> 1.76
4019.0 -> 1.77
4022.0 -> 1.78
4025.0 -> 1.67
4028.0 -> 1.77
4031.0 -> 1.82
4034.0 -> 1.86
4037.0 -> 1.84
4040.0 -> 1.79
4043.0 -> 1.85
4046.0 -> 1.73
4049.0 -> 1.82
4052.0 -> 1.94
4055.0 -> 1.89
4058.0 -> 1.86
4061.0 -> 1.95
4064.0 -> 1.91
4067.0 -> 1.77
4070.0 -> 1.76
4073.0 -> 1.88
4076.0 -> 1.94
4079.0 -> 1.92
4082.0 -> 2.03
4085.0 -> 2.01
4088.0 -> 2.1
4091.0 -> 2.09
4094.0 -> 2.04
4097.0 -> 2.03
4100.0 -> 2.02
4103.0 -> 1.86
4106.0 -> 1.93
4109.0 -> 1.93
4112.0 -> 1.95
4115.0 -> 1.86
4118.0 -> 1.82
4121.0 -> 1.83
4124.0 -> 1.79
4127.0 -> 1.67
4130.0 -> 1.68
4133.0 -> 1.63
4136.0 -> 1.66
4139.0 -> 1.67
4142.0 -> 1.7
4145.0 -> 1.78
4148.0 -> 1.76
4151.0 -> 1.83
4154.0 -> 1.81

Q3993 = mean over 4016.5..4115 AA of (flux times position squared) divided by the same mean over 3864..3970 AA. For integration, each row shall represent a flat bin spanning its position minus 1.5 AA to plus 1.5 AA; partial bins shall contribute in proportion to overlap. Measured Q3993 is 1.36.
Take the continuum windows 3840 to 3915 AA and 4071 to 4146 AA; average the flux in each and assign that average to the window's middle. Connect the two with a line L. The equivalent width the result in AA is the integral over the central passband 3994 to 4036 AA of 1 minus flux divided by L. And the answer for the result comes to -2.9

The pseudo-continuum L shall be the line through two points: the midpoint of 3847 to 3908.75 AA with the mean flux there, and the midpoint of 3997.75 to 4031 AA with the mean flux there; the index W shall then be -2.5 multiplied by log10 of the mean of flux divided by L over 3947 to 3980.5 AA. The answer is 0.05 mag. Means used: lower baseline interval 1.29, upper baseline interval 1.77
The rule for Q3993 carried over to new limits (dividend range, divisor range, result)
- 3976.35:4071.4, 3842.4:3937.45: 1.33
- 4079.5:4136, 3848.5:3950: 1.48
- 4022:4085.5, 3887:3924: 1.22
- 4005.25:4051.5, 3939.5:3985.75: 1.21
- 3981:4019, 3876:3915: 1.19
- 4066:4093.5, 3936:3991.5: 1.35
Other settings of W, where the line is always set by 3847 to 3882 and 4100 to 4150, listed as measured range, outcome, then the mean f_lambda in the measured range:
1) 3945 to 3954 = -0.14 mag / 1.49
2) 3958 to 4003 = -0.15 mag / 1.61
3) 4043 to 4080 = -0.15 mag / 1.86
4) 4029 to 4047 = -0.17 mag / 1.82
